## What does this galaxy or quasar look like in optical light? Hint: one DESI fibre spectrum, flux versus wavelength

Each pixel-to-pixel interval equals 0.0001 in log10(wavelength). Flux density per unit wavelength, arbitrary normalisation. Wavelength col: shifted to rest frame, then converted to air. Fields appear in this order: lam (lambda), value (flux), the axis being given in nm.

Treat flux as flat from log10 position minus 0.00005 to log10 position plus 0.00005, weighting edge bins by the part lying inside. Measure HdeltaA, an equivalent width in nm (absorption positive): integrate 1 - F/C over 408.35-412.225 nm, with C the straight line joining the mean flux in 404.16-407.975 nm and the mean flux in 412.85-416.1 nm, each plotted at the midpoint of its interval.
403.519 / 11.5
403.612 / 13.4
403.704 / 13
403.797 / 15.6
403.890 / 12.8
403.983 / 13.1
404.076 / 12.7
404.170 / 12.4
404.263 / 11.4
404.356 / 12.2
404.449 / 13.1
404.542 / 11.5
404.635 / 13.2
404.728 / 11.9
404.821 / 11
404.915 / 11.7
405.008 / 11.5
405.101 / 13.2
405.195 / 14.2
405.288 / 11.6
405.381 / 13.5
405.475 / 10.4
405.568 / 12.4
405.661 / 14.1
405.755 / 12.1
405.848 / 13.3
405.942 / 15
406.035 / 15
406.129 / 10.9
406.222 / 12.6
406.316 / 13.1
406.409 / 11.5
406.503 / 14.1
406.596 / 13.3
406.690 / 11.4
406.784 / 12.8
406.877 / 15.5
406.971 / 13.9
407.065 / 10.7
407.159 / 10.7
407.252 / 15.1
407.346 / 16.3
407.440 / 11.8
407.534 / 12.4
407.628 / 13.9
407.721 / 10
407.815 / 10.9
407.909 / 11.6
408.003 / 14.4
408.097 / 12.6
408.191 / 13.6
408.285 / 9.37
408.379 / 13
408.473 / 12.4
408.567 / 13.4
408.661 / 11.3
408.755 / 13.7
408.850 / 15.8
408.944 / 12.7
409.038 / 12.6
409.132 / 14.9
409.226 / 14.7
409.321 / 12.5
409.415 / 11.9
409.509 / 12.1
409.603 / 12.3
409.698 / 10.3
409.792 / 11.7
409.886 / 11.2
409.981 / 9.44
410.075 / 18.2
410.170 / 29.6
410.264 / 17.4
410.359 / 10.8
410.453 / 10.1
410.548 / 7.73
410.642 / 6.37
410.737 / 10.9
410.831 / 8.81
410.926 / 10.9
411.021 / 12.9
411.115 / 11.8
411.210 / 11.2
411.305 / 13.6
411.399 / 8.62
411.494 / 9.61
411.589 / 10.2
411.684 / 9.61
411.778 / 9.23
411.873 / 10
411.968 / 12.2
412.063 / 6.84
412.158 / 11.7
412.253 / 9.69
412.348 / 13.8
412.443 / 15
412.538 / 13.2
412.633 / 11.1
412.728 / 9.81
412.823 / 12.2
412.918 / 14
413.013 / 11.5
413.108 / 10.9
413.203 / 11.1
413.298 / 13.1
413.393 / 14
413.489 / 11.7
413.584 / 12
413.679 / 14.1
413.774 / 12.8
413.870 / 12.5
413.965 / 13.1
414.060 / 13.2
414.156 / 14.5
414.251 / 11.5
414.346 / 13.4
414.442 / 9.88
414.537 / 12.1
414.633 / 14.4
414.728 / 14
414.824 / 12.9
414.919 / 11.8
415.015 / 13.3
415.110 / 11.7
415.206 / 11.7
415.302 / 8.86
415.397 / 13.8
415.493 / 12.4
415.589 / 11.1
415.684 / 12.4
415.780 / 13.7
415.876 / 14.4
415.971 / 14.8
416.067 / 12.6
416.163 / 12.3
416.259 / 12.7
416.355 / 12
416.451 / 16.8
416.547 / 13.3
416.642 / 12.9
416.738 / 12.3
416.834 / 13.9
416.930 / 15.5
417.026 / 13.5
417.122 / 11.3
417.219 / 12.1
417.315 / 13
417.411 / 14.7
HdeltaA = 0.18 nm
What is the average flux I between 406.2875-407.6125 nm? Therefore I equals 13.1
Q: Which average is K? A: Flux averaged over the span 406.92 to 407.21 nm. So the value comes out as 11.9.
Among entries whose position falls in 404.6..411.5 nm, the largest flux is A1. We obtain 29.6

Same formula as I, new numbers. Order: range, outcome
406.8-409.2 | 12.9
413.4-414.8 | 12.8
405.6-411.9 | 12.5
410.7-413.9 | 11.5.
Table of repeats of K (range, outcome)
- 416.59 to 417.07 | 13.6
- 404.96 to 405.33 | 12.6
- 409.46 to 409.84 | 11.6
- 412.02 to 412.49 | 11.4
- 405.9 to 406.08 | 15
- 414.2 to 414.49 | 11.7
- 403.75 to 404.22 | 13.3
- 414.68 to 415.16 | 12.7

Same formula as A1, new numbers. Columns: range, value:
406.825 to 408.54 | 16.3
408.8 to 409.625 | 15.8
